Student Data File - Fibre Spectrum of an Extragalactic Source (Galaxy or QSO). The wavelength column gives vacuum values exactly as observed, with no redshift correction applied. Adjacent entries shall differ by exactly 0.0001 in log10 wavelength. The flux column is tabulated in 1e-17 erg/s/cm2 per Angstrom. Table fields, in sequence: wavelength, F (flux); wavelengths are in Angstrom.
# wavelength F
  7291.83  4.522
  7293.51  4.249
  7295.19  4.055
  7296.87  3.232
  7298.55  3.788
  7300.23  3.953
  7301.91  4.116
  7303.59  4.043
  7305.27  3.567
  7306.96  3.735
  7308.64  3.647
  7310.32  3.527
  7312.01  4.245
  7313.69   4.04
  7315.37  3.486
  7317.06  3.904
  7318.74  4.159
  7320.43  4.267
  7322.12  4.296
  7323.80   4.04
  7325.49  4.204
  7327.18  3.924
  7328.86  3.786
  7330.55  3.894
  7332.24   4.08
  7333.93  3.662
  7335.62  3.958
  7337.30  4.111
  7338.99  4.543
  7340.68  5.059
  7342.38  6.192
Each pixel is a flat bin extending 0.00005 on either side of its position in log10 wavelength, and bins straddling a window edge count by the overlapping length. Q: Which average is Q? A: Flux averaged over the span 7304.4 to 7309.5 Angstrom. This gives 3.65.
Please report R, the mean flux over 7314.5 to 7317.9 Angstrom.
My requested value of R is 3.7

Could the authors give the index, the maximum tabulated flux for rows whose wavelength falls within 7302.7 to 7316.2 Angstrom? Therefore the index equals 4.245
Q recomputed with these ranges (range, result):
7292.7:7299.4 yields 3.83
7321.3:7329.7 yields 4.05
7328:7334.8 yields 3.86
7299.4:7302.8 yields 4.04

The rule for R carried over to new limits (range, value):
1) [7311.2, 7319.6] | 3.97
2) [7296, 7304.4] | 3.83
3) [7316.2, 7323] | 4.15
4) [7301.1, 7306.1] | 3.91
